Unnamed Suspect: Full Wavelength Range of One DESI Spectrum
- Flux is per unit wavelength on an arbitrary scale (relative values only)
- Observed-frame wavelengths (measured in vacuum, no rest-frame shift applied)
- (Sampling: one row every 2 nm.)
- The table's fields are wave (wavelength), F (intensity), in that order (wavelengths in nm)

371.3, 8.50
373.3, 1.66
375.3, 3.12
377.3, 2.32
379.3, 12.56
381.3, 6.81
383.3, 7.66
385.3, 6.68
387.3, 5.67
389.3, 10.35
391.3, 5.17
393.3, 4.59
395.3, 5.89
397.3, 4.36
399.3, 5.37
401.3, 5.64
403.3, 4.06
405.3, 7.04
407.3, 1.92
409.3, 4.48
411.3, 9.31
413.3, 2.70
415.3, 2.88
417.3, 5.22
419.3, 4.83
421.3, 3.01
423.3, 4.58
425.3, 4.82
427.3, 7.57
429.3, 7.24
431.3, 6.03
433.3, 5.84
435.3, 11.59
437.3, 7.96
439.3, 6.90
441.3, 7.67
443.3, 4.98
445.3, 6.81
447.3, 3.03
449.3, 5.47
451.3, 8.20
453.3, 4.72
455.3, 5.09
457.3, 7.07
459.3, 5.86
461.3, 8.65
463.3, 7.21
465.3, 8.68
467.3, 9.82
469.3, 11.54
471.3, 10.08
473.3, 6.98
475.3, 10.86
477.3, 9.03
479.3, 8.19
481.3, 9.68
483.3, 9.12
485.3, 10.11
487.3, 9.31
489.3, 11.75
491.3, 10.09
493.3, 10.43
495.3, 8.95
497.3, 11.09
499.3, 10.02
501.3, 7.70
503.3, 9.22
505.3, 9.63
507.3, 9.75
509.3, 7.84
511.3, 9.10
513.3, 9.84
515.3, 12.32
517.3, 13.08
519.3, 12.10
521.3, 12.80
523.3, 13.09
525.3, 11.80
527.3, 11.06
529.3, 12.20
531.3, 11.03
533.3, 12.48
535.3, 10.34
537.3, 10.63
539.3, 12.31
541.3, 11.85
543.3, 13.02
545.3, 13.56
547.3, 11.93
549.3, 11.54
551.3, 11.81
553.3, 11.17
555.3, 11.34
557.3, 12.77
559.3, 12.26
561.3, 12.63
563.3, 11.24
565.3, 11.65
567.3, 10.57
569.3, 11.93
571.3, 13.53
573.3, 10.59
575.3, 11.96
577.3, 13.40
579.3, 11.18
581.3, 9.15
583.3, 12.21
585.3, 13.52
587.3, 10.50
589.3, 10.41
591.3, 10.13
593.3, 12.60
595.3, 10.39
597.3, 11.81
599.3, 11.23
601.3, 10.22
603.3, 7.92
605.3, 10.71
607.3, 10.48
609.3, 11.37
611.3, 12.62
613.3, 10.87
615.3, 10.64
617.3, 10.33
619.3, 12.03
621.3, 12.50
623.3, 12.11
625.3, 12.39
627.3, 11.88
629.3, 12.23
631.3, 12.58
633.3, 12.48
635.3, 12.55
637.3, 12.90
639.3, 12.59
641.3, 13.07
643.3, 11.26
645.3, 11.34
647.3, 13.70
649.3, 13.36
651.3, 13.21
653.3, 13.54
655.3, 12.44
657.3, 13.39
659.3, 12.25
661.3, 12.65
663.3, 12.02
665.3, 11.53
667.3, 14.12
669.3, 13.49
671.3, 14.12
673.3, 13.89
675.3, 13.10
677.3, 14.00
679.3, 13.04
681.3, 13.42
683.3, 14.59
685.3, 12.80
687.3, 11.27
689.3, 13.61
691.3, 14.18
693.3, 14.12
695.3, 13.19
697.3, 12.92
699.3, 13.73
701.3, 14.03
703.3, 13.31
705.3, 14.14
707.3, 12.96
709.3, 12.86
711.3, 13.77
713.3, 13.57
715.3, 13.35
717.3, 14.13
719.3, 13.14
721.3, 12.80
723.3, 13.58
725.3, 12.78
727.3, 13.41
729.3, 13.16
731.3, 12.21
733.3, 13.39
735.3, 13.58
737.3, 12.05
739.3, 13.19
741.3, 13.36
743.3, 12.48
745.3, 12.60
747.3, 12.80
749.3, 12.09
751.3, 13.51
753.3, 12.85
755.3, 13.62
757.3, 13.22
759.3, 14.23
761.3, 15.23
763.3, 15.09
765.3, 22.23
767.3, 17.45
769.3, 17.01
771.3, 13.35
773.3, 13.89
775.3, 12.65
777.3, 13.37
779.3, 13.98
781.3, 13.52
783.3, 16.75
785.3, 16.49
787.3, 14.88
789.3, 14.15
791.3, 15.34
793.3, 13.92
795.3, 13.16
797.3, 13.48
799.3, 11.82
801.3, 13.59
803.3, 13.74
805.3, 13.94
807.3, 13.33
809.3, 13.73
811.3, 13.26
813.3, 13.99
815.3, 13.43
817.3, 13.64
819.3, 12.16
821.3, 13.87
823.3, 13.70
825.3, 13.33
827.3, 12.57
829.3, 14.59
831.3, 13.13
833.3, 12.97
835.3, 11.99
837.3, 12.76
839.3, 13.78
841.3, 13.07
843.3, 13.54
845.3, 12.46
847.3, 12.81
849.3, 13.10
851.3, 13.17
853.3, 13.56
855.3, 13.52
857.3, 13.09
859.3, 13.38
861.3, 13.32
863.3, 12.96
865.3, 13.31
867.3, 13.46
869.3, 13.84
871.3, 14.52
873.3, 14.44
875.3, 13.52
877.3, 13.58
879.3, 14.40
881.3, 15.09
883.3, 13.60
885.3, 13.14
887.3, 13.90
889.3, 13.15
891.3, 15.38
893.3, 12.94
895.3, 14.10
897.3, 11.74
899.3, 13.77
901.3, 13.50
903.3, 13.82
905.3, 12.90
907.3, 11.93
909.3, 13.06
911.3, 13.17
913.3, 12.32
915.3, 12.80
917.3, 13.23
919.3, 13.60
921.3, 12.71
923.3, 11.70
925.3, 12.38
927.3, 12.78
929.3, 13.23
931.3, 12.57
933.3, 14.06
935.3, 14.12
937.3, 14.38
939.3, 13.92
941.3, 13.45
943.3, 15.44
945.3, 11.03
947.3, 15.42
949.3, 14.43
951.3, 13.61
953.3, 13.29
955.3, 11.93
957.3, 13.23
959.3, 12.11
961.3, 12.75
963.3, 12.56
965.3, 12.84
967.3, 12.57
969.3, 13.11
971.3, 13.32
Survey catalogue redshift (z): 0.17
